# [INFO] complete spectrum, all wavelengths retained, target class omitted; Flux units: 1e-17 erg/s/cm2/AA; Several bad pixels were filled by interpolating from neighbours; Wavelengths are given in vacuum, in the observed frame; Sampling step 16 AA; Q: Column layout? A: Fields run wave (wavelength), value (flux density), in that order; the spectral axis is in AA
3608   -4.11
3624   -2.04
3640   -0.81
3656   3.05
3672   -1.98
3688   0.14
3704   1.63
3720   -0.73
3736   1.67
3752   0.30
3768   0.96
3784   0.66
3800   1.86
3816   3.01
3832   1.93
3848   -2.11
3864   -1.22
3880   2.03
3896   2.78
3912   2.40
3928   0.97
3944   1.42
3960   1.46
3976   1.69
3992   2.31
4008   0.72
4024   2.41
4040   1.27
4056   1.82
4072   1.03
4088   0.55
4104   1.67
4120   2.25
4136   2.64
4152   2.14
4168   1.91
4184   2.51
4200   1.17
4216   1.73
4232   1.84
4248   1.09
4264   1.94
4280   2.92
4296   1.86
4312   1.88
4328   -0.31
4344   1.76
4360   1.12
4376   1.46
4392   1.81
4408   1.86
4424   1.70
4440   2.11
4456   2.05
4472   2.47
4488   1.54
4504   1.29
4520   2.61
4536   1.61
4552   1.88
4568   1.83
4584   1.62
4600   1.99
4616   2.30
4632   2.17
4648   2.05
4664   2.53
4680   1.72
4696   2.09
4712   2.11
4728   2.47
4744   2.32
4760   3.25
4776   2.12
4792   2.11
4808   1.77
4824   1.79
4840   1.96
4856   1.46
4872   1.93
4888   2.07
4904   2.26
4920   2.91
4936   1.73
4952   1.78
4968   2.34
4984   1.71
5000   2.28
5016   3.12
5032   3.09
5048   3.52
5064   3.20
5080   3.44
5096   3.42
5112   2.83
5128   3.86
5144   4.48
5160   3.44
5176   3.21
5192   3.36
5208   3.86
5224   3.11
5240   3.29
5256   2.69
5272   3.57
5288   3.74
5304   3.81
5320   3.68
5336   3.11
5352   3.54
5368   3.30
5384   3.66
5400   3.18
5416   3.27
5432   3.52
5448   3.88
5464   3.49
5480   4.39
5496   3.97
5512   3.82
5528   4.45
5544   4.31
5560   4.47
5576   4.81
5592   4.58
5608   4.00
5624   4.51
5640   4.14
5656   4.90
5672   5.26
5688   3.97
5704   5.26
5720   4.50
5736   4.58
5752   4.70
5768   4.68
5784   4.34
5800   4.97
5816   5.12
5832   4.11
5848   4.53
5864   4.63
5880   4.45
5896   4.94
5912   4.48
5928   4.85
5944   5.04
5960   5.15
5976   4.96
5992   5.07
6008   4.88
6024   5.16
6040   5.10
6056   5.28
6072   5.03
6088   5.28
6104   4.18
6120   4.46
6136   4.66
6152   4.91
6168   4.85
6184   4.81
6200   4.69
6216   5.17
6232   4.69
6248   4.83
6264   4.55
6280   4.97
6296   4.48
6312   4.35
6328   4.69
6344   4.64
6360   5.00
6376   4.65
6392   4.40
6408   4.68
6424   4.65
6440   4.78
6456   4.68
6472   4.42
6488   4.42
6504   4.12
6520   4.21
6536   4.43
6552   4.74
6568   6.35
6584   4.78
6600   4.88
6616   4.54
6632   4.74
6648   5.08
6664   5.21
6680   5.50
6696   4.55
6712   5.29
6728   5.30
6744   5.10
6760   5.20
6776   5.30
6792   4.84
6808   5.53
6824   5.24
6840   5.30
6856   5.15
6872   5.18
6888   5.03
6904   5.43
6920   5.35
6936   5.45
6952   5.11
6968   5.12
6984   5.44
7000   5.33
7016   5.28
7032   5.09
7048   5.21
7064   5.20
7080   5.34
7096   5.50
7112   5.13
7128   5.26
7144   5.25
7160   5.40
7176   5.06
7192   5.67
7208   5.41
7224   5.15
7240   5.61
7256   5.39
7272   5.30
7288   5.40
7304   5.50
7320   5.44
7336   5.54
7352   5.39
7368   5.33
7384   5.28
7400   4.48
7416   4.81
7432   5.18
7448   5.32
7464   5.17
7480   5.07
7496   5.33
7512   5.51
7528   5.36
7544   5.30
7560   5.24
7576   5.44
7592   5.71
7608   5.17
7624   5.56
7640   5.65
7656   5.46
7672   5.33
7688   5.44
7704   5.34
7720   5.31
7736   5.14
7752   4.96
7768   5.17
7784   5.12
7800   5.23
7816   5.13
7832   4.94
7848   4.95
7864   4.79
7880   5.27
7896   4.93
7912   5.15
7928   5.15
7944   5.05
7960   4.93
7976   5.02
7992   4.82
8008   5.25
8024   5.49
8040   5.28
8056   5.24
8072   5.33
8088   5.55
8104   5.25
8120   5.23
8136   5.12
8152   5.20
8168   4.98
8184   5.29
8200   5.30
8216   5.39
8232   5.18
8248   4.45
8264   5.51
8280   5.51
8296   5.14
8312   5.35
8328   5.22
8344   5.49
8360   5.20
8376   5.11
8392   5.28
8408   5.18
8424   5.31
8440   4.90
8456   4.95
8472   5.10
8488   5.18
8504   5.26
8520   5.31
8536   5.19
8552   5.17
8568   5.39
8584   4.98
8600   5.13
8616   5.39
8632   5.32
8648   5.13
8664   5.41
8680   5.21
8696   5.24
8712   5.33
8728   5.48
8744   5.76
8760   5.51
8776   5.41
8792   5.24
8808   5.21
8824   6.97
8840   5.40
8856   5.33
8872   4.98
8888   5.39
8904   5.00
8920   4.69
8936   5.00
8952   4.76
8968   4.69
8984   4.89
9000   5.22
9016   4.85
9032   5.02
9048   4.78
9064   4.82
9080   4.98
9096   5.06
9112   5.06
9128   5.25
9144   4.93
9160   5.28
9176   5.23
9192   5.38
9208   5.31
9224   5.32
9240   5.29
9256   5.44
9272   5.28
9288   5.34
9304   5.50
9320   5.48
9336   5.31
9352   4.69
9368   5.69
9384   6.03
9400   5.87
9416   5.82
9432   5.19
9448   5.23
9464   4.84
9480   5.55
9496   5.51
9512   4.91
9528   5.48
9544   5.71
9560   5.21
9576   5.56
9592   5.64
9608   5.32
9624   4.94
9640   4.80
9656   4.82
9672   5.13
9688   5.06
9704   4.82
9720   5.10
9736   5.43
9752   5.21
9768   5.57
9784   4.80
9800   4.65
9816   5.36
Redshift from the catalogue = 0.26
